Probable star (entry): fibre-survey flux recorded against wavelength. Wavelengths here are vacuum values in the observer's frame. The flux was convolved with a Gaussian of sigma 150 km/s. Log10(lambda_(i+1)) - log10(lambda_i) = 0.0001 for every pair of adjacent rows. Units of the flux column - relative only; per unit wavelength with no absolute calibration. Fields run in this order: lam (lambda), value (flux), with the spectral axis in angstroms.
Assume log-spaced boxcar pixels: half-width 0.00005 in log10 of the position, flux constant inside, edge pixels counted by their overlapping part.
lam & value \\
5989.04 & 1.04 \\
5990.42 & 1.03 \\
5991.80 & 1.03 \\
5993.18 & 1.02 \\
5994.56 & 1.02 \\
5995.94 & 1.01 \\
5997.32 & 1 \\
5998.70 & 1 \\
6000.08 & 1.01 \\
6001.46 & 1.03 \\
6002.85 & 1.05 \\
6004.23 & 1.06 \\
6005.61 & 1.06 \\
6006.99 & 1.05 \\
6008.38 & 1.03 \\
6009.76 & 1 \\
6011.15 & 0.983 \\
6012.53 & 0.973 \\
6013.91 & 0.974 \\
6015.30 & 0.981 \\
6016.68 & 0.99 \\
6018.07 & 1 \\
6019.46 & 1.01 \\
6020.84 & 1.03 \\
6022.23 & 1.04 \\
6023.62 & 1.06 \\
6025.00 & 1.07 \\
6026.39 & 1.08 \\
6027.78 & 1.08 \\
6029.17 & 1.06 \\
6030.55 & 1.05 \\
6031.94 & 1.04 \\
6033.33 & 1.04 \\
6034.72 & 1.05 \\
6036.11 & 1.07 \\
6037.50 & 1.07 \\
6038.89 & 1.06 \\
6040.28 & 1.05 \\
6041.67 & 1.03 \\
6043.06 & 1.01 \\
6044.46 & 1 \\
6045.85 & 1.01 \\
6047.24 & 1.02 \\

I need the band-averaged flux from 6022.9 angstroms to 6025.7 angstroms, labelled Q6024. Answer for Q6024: 1.07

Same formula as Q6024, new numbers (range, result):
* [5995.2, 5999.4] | 1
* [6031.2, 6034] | 1.04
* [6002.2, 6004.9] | 1.06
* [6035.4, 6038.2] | 1.07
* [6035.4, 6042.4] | 1.06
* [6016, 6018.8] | 0.992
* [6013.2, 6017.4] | 0.982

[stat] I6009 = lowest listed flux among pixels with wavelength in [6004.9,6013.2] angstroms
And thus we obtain 0.973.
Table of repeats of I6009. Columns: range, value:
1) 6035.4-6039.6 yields 1.06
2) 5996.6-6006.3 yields 1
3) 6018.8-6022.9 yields 1.01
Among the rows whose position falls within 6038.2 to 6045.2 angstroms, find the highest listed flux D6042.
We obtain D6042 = 1.06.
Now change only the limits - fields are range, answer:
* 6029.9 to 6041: 1.07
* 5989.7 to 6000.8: 1.03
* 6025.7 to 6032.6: 1.08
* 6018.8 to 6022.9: 1.04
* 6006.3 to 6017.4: 1.05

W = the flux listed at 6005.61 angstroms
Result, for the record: 1.06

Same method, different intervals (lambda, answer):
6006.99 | 1.05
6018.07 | 1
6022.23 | 1.04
